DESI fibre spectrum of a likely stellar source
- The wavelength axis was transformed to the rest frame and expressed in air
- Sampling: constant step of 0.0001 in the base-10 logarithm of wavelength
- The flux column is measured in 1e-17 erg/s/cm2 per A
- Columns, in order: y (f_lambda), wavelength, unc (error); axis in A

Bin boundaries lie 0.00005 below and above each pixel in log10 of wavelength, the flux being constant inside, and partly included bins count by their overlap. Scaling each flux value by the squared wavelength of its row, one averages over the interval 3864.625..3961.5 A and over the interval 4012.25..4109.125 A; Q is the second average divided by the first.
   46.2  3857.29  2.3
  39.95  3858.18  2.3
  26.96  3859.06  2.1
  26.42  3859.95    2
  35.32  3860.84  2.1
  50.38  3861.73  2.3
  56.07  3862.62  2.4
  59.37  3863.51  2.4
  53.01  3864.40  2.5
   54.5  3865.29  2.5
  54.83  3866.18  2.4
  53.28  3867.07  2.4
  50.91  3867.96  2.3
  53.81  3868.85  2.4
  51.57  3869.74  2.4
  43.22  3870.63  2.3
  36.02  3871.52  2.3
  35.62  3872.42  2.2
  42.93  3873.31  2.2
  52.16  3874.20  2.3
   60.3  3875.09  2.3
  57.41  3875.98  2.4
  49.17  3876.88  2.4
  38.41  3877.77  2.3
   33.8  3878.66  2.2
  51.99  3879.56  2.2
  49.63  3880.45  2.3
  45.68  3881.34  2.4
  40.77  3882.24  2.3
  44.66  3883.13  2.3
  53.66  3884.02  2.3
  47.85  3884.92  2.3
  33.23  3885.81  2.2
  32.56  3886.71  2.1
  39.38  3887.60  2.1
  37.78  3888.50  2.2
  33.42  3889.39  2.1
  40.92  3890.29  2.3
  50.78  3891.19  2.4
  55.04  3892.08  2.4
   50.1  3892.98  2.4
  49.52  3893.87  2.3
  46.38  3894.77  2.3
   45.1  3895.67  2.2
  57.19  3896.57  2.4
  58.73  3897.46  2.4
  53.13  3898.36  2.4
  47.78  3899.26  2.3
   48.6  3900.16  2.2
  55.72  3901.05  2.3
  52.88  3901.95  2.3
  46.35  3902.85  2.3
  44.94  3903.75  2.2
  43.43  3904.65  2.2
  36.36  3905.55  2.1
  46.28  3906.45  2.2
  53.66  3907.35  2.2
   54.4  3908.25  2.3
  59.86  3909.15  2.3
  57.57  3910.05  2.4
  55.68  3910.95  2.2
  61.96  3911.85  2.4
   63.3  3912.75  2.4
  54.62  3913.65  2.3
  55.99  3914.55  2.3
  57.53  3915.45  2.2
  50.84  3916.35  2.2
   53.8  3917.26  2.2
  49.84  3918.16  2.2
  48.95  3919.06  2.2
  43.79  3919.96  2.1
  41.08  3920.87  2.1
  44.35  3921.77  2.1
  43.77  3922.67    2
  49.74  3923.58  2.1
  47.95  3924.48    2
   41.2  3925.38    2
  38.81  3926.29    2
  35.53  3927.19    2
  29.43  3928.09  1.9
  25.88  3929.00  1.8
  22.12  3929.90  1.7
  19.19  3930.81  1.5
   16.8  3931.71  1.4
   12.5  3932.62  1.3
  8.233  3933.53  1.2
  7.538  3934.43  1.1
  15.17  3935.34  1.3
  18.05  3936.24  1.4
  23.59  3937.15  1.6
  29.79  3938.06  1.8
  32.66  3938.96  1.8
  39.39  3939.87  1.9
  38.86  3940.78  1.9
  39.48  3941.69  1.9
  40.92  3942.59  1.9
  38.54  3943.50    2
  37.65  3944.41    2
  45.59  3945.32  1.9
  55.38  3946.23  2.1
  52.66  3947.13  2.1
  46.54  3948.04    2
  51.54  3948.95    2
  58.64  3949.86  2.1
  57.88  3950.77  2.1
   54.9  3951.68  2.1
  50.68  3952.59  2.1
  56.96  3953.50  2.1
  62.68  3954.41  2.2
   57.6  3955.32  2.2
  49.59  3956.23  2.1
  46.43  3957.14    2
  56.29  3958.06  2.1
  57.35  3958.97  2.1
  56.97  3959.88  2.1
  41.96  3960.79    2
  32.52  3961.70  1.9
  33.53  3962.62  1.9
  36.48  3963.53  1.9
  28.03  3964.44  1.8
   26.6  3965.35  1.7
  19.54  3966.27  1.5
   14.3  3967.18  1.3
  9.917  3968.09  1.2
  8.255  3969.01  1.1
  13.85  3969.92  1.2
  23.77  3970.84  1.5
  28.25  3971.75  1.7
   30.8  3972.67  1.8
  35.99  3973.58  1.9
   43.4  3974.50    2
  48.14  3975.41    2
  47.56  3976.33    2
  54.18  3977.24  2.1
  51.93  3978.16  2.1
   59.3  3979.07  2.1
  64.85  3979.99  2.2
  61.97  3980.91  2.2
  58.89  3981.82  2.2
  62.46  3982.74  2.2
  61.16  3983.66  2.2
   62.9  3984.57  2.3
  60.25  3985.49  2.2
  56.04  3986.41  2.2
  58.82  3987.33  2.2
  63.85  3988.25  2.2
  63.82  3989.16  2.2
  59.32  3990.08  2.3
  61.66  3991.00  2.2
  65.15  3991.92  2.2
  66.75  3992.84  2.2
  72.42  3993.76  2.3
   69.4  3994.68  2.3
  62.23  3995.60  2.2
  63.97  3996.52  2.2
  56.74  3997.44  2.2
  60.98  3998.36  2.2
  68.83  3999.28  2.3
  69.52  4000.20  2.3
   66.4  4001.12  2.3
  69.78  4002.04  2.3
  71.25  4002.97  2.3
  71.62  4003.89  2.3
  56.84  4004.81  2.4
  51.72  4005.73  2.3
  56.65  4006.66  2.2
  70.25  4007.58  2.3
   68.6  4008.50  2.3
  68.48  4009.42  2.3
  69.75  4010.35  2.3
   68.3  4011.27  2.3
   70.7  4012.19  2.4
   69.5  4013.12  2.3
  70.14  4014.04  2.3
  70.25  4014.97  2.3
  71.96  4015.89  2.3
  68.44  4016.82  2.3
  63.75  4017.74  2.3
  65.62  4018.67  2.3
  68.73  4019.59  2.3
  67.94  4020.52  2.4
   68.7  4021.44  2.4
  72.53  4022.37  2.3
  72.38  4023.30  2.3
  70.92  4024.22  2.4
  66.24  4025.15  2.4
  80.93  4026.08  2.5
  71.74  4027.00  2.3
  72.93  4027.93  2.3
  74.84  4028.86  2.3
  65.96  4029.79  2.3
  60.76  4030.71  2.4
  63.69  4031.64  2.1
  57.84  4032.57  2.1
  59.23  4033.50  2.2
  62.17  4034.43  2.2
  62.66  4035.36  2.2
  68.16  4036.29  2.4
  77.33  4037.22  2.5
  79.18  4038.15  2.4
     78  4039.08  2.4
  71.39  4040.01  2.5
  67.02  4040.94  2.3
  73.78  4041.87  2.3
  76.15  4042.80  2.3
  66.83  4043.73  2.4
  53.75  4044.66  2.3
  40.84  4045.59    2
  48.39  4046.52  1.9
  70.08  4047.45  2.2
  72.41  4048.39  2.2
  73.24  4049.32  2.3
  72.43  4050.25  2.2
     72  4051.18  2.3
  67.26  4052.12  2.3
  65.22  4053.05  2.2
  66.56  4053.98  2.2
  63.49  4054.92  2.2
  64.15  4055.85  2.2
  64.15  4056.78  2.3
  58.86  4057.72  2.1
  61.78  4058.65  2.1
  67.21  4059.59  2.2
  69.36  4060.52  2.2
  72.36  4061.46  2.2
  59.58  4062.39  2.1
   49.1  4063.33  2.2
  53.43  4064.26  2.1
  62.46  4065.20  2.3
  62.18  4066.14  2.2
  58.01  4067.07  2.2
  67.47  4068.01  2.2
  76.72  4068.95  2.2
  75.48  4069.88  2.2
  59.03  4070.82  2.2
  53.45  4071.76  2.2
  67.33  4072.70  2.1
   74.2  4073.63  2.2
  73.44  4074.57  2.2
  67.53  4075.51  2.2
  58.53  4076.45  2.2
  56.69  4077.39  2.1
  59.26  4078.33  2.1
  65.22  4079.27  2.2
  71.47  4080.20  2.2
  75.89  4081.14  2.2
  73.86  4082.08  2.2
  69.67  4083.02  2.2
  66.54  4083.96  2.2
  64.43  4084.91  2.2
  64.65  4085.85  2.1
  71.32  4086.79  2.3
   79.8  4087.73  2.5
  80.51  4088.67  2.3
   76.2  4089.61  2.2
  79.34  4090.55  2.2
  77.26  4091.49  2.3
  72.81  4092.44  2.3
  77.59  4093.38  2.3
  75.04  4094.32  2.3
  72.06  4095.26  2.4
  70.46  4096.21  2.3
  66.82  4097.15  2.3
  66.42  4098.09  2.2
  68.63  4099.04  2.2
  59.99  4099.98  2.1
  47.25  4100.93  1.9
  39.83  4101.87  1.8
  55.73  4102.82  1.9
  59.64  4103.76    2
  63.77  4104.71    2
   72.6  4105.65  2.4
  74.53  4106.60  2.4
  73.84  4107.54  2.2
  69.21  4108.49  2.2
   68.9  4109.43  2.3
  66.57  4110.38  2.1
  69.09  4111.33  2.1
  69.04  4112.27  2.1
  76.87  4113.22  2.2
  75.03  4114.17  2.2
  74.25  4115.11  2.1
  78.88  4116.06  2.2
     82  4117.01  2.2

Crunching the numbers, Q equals 1.6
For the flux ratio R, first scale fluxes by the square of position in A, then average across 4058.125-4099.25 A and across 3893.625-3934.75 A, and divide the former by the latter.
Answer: 1.67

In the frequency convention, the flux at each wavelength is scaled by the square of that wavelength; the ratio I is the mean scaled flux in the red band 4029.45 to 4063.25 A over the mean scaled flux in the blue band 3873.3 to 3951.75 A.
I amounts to 1.61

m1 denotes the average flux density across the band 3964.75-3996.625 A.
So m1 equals 48.7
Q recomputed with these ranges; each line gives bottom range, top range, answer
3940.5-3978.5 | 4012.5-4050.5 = 1.70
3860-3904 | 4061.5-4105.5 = 1.55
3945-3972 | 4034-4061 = 1.69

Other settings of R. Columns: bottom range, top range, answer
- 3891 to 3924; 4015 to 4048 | 1.41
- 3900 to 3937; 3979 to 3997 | 1.57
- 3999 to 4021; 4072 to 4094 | 1.09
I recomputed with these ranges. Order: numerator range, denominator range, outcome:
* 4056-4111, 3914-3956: 1.78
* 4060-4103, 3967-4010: 1.27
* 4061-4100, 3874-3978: 1.73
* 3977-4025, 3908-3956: 1.58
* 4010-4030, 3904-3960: 1.68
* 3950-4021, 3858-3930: 1.23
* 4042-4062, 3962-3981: 1.95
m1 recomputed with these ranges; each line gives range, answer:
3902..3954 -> 42.3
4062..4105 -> 66.2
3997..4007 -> 63.7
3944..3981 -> 43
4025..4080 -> 65.8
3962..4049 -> 59.3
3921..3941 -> 29.2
